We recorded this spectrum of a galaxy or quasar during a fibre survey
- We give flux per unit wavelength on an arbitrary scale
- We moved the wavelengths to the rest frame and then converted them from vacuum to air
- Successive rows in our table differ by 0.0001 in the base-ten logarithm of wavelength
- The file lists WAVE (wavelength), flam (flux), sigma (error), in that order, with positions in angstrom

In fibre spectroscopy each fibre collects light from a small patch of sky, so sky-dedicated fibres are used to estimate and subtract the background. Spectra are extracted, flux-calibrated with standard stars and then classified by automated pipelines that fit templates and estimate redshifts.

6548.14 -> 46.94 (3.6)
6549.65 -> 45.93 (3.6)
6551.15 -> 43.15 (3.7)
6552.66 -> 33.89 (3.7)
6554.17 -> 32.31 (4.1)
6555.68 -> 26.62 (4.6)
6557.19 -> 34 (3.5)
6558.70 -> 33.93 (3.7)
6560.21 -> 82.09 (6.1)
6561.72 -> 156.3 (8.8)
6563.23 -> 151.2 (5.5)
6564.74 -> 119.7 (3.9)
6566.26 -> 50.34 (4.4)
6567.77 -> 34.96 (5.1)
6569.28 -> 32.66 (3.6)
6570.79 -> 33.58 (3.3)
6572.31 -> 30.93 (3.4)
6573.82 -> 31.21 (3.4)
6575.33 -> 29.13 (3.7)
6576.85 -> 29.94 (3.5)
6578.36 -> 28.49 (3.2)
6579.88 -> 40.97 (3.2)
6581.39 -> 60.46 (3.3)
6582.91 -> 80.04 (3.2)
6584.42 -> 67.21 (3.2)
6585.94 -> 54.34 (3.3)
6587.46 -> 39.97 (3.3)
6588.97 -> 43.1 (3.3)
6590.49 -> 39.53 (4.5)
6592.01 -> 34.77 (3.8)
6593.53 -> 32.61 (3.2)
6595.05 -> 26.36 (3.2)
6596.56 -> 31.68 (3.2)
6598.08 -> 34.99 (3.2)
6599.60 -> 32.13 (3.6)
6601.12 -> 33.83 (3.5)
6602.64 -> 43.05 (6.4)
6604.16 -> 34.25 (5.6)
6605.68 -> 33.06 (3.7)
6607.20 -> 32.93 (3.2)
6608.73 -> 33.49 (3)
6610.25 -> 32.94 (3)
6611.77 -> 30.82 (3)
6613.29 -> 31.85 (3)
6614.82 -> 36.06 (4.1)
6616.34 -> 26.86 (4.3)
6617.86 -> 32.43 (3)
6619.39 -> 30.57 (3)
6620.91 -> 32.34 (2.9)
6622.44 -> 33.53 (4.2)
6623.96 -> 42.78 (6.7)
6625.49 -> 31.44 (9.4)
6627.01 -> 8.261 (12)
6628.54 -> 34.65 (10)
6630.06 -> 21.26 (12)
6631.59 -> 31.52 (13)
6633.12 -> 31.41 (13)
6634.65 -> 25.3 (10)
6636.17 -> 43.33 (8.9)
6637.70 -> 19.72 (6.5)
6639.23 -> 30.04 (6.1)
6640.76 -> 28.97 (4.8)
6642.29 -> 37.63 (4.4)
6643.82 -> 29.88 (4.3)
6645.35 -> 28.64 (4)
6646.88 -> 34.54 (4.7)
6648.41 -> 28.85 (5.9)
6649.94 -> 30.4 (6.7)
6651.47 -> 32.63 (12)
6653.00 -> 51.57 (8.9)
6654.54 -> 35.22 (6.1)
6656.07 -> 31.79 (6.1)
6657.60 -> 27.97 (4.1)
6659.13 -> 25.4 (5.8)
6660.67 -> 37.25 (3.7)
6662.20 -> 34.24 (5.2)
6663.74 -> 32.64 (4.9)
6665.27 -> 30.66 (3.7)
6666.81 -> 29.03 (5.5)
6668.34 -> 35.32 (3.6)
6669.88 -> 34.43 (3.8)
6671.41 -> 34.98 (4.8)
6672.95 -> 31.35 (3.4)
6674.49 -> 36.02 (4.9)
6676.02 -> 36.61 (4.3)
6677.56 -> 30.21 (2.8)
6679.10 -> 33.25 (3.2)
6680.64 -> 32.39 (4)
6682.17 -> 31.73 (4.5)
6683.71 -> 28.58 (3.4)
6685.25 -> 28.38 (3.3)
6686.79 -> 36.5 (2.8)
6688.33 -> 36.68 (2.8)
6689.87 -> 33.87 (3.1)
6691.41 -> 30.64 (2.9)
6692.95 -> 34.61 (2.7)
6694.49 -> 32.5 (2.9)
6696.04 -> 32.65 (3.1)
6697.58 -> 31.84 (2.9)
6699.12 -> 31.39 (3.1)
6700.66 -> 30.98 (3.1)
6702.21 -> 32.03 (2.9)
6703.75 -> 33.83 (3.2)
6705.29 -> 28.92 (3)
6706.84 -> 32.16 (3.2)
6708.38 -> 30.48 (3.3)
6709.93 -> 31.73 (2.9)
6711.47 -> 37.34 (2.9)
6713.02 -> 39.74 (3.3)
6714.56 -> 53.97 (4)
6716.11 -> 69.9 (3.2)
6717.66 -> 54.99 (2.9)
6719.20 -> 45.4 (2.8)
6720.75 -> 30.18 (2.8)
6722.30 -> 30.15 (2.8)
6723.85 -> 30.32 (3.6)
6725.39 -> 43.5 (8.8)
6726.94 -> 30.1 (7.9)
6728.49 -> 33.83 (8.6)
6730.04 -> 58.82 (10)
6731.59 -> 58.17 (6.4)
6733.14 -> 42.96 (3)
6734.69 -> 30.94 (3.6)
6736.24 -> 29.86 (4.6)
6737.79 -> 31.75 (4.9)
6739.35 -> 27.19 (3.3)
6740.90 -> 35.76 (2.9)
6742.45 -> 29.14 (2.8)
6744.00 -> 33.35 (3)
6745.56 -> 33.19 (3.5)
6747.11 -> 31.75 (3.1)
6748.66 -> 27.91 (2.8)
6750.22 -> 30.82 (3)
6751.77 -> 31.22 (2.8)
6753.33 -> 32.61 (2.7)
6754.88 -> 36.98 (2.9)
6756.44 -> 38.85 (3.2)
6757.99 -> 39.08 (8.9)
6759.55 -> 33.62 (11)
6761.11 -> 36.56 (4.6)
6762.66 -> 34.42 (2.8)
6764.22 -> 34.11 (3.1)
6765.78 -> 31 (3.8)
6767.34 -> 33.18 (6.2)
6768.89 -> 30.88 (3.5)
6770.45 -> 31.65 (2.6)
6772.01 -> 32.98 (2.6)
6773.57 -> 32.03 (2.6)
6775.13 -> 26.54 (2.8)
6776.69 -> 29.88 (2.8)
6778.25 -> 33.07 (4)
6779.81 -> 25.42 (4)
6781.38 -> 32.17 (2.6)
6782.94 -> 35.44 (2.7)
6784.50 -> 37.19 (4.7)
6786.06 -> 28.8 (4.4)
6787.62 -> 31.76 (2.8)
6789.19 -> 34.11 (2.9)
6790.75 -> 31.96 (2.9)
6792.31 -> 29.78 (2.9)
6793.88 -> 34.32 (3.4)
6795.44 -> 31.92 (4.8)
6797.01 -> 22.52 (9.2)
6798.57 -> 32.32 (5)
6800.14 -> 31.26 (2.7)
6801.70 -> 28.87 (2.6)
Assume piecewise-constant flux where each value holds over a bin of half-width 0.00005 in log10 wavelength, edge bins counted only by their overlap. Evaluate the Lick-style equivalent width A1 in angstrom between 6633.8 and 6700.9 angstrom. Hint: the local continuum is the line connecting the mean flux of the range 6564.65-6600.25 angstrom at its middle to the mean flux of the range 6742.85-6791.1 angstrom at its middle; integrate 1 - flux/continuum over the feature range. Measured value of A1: 9.1 angstrom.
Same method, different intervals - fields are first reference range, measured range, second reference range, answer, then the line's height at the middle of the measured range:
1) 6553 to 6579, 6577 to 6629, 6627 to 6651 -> 6.6 angstrom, 42.1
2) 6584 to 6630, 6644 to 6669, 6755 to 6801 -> 0.8 angstrom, 34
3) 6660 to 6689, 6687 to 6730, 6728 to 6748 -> -2.1 angstrom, 35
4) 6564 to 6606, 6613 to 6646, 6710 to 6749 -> 8.7 angstrom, 41.2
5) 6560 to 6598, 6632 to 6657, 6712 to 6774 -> 7.7 angstrom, 47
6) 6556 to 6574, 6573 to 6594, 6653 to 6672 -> 5.6 angstrom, 59.8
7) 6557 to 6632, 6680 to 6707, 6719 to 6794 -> 3.9 angstrom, 37.6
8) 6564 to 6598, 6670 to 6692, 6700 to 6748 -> 3.6 angstrom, 39.4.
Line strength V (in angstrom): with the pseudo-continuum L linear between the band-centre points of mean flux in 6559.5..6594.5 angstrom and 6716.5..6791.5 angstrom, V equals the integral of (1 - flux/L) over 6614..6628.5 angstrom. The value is 5.8 angstrom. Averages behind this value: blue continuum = 56.4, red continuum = 34.7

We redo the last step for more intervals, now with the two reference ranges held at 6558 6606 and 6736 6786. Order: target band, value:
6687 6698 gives 1.6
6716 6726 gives -1.4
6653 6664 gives 2.4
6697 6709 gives 2.1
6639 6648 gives 2.6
